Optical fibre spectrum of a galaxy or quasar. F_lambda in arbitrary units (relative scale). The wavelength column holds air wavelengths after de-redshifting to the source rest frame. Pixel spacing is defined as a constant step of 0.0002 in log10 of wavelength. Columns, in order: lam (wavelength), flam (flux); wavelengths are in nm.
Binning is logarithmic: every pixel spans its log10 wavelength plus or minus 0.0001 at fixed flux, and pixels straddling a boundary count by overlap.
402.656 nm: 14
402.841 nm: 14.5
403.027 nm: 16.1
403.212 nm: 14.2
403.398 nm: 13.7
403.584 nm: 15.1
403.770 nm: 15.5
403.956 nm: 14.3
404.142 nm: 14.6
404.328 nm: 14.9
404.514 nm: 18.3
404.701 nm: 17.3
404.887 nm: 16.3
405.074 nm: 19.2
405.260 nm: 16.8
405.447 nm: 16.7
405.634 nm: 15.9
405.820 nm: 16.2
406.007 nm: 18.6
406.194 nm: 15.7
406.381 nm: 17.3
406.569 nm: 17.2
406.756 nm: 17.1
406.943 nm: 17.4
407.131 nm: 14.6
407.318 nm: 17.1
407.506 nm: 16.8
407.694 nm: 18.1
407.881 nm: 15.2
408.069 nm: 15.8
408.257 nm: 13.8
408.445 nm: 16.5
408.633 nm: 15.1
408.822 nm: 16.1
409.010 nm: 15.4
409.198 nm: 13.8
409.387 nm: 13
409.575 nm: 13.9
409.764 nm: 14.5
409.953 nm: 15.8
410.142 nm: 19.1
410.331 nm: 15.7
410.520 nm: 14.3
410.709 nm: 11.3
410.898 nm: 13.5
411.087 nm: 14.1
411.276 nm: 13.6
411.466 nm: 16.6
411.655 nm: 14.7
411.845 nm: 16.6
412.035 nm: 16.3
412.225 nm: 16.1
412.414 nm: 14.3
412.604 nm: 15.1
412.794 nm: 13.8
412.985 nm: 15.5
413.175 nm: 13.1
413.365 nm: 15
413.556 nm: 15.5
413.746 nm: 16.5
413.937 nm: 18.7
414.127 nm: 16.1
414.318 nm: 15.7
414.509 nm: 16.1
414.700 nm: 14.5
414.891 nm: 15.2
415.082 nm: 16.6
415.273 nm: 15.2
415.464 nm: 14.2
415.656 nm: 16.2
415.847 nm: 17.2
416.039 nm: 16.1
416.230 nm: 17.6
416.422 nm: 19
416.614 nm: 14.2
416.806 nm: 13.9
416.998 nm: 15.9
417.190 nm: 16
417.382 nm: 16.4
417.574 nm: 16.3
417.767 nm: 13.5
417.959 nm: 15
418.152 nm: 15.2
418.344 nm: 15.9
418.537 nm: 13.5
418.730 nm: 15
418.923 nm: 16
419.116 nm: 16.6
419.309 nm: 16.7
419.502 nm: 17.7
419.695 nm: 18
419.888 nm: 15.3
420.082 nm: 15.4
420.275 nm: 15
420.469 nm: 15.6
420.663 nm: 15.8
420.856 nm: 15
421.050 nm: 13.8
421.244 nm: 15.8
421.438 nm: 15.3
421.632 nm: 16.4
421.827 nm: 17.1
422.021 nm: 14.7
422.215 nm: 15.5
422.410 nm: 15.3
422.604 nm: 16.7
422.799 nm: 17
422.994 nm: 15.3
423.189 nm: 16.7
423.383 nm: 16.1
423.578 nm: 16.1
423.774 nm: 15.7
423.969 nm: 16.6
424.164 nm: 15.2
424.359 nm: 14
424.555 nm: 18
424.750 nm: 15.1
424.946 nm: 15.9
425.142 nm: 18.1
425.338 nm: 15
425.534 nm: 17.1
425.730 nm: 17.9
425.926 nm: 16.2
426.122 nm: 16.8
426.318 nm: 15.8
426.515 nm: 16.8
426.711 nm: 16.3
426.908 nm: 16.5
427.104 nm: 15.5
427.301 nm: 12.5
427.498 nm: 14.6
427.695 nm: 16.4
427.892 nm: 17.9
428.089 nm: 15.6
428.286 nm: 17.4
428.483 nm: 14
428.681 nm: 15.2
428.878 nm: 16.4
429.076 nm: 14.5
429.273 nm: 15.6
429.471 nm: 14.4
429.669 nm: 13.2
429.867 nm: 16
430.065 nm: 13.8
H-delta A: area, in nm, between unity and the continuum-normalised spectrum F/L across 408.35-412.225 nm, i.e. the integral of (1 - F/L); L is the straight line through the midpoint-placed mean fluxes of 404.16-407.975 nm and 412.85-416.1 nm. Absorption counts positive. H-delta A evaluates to 0.29 nm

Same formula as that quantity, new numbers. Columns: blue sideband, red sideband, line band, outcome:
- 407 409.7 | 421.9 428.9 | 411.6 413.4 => 0.055 nm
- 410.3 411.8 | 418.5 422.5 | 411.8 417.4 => -0.355 nm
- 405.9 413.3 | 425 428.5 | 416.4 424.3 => 0.091 nm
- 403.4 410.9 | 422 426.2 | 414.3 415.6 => 0.051 nm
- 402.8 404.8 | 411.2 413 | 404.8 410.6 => -0.301 nm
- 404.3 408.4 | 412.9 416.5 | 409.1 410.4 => 0.102 nm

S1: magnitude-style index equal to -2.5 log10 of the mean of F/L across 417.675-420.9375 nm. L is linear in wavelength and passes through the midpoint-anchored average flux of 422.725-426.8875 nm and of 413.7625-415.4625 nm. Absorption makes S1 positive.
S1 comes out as 0.03 mag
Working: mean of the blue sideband 15.9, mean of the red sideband 16.3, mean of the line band 15.6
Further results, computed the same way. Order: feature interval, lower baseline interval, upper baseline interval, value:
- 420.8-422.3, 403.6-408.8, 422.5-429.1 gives 0.04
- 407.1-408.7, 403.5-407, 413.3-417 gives 0.03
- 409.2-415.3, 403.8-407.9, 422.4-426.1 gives 0.09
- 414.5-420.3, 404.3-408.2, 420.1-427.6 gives 0.03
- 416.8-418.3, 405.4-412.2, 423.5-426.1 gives 0.04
